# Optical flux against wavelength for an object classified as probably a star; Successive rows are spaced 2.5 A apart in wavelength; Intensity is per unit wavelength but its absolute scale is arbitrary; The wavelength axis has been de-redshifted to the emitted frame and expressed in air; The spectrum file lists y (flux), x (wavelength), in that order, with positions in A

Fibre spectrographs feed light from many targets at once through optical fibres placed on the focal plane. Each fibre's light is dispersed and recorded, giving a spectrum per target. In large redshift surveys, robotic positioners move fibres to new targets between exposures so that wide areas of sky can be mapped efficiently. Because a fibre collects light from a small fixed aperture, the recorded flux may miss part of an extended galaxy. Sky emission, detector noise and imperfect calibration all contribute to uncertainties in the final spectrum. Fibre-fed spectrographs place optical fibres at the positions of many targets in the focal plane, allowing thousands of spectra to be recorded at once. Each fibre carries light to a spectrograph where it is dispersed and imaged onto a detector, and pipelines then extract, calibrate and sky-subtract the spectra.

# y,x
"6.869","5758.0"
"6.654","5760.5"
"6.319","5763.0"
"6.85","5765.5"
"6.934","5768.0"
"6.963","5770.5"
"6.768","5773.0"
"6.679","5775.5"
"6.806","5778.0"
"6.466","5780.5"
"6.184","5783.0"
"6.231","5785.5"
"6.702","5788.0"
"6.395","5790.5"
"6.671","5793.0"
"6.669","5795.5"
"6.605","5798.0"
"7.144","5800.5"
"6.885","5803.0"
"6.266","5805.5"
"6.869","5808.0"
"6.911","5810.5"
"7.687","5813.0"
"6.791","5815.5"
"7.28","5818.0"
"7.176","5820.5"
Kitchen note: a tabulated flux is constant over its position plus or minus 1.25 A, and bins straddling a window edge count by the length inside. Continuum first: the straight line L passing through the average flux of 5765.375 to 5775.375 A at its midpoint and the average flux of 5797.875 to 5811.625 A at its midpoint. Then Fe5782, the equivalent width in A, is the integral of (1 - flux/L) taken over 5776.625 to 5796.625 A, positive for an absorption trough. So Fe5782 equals 0.9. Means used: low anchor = 6.86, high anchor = 6.79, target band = 6.52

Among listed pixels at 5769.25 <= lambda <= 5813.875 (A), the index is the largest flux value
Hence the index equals 7.687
